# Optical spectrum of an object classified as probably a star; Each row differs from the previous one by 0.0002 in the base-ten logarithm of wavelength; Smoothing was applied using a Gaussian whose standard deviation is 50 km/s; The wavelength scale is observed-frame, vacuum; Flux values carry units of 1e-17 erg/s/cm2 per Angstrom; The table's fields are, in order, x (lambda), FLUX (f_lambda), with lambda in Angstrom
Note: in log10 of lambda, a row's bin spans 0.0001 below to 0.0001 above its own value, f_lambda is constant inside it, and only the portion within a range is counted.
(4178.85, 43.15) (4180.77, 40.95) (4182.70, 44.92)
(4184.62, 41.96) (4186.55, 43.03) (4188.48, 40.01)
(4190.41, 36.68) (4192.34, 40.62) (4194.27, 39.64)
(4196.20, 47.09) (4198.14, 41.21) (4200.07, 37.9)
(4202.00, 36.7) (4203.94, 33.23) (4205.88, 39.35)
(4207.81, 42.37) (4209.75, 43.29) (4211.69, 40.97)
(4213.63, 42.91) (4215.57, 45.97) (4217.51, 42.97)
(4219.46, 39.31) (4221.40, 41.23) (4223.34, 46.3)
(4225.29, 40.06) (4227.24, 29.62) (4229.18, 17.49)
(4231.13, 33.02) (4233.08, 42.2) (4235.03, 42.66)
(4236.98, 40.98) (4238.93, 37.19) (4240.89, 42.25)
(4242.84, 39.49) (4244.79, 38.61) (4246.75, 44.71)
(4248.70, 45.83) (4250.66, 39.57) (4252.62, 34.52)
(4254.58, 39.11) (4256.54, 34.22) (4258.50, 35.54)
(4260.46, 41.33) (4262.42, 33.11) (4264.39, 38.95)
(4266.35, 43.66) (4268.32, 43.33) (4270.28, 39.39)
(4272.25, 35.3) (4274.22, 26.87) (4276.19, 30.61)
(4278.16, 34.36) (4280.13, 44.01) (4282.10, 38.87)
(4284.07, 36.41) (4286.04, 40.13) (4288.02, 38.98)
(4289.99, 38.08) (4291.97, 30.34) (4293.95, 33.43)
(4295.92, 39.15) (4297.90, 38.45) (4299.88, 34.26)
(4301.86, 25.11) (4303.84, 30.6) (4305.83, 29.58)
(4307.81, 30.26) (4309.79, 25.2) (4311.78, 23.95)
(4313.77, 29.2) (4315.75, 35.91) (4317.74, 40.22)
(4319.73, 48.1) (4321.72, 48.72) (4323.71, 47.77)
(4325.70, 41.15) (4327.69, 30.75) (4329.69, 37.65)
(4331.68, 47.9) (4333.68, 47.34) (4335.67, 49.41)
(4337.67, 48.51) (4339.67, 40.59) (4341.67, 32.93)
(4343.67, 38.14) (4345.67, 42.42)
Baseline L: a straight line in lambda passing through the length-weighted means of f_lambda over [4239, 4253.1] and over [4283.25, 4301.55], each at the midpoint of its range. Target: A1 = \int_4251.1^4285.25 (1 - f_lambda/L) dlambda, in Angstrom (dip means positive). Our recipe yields 1.26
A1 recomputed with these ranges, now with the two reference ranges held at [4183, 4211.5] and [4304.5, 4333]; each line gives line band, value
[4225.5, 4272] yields 0.92 Angstrom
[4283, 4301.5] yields 0.73 Angstrom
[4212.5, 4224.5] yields -0.99 Angstrom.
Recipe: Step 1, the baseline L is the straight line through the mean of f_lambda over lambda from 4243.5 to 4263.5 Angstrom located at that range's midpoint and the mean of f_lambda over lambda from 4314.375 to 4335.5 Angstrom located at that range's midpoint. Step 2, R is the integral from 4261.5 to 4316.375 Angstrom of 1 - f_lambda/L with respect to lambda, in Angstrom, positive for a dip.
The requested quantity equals 8.1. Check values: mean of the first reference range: 38.7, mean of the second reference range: 42.6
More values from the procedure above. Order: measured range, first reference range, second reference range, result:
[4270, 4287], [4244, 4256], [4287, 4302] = 0.4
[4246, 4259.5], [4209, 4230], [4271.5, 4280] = -1.3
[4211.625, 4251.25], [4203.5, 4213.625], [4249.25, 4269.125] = -0.1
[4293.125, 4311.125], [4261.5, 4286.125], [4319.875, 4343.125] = 3.8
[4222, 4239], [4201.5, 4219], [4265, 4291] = 1.4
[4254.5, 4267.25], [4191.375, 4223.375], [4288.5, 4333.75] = 0.2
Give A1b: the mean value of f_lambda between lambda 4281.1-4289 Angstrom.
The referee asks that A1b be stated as 38.6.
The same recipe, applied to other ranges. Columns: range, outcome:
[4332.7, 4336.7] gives 48.4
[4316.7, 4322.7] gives 45.6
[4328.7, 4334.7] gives 44.4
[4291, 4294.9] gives 31.9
